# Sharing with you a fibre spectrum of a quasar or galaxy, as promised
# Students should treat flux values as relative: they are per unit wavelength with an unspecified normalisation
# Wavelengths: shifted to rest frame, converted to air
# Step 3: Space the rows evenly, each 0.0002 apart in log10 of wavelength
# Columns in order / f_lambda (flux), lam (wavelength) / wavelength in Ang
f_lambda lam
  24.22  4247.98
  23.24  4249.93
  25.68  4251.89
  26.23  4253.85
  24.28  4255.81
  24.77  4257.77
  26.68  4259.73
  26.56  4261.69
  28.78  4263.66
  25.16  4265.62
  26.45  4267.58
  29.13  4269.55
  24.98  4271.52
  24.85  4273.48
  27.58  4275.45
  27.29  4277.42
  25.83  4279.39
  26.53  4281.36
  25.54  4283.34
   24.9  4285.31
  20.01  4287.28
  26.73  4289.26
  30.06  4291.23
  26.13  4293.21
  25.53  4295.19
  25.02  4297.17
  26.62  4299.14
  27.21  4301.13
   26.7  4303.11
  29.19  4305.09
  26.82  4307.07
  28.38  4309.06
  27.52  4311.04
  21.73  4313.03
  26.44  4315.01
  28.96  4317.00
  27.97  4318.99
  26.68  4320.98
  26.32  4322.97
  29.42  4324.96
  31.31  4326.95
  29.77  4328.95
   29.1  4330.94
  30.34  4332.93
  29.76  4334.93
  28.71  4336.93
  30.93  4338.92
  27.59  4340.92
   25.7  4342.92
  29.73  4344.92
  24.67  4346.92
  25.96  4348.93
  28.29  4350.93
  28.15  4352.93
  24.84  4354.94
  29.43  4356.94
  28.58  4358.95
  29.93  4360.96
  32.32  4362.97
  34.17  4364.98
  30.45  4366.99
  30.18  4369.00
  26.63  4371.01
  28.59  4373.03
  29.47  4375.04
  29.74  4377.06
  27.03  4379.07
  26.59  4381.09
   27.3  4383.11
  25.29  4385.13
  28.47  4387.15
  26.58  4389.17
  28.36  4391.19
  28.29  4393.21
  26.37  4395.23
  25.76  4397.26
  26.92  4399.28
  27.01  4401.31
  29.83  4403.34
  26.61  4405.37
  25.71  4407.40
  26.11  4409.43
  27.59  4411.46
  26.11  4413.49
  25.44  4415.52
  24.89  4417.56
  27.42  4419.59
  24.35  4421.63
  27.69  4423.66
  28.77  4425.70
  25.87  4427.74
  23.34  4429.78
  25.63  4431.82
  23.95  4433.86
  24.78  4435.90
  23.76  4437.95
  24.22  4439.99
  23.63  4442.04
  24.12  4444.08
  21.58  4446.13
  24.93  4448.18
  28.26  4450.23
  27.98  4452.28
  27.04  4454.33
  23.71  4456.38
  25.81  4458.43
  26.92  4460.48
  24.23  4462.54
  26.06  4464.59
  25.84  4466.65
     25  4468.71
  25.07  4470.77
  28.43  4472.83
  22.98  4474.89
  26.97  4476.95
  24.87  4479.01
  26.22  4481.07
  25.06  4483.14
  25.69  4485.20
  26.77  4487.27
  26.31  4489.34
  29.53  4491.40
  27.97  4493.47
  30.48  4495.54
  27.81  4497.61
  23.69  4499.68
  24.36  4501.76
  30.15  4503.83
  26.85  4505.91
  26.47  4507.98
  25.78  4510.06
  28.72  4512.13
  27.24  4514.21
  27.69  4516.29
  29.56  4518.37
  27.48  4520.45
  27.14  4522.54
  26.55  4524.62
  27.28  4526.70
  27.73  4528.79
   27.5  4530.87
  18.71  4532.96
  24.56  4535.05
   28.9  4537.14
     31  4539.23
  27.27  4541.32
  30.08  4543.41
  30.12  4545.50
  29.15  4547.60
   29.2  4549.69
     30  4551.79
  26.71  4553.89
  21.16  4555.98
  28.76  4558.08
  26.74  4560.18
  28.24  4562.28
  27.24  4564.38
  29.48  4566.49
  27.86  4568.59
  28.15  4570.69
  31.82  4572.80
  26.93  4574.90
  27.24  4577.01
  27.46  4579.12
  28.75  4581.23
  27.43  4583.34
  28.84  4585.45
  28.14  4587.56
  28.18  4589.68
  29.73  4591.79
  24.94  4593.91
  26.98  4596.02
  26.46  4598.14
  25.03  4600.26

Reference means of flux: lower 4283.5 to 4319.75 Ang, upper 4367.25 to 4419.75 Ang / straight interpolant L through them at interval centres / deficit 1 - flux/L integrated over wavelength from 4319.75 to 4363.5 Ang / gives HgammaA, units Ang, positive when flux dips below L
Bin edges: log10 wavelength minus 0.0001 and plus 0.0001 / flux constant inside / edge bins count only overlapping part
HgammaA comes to -2.8 Ang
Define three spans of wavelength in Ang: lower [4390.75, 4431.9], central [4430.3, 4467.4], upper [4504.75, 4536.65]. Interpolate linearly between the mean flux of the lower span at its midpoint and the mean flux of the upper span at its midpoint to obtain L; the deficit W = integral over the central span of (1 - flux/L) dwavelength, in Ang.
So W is 2.09 Ang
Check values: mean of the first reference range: 26.6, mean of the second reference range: 26.7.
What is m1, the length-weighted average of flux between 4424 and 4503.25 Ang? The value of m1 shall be 25.8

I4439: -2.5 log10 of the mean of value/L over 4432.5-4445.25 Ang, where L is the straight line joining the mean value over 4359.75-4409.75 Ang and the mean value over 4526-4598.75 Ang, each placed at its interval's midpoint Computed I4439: 0.16 mag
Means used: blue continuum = 28.2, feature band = 24.1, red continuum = 27.7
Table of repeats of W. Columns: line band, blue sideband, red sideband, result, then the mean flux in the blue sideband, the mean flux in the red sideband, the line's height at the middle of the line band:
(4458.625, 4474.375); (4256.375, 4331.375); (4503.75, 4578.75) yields 0.9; 26.8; 27.6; 27.4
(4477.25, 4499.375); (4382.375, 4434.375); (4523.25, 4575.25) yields 0.2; 26.5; 27.7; 27.2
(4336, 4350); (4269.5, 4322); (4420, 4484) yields -0.8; 26.4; 25.4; 26.1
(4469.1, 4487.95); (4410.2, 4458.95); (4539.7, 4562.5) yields 0.5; 25.5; 28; 26.4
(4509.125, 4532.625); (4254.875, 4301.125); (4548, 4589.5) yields 0.3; 26.1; 27.9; 27.6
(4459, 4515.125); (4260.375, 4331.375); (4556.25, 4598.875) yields 2.1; 26.9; 27.9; 27.5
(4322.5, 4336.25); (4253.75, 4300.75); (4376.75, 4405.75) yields -1.5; 26.1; 27.3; 26.6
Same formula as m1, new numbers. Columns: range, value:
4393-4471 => 25.8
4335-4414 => 28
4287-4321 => 26.7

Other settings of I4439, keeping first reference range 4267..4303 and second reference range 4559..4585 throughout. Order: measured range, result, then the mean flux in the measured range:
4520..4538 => 0.069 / 26.1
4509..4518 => 0.008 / 27.5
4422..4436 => 0.058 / 25.7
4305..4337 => -0.068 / 28.1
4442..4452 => 0.101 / 24.8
